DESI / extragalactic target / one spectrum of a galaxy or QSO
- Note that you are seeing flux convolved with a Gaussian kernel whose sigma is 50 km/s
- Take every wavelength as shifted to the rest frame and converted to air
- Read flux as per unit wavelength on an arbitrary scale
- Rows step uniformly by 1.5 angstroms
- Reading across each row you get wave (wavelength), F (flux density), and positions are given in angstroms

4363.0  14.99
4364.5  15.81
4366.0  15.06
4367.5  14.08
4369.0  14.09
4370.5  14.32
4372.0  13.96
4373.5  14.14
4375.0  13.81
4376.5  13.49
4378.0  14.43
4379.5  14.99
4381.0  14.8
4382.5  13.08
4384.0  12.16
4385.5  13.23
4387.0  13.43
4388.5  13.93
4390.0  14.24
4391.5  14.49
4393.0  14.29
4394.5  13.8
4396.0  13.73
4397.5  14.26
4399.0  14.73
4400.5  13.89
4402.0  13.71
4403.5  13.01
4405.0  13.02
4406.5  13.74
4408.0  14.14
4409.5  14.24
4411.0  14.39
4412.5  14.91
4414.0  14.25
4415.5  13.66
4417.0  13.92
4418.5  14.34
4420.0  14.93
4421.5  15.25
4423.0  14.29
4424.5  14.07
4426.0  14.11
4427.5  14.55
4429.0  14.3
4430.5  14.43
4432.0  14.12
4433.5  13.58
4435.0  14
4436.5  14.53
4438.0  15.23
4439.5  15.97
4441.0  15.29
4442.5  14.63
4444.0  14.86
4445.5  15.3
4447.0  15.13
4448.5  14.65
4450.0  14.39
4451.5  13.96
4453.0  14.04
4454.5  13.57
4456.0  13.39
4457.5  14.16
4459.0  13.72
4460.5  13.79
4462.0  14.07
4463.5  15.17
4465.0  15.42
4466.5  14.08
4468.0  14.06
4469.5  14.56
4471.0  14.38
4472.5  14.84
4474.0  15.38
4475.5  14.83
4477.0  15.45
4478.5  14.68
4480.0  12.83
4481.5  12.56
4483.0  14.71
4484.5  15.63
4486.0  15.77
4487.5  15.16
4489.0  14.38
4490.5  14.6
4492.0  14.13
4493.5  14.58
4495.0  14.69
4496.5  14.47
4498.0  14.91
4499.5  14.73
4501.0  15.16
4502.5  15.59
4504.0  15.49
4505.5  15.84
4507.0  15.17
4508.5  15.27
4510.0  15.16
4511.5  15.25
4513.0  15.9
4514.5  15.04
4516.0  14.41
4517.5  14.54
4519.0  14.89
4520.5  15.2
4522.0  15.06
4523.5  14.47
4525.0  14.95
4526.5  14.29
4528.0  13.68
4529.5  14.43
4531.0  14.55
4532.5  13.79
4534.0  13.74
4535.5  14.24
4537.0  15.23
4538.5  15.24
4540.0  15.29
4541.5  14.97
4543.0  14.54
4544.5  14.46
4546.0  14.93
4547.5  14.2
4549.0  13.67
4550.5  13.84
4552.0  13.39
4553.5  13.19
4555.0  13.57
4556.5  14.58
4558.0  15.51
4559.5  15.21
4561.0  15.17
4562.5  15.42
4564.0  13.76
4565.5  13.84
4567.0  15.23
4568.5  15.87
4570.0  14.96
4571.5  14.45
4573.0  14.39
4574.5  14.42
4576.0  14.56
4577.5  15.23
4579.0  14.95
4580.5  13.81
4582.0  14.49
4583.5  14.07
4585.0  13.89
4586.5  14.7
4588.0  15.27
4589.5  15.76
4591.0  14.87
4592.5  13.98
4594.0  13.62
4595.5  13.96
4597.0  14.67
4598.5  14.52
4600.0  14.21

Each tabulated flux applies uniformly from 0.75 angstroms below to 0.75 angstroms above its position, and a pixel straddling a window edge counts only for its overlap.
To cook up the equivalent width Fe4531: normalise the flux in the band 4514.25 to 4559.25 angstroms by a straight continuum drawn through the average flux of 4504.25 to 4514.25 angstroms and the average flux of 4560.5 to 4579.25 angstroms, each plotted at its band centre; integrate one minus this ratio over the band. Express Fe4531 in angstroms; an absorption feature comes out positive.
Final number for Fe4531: 2.0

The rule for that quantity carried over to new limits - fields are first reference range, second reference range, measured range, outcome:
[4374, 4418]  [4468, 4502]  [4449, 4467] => 0.3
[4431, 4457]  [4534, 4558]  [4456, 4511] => -0.9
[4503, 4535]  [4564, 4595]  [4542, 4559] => 0.6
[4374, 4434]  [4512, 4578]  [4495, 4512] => -0.9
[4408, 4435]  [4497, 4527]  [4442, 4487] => 0.6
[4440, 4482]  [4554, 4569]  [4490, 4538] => -0.6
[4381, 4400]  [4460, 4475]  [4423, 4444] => -0.4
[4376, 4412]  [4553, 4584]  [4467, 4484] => -0.2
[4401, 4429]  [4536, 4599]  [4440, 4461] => -0.2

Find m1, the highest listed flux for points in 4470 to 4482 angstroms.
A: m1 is 15.45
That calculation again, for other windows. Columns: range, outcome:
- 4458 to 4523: 15.9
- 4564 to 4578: 15.87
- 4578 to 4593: 15.76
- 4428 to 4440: 15.97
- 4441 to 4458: 15.3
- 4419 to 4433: 15.25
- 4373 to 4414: 14.99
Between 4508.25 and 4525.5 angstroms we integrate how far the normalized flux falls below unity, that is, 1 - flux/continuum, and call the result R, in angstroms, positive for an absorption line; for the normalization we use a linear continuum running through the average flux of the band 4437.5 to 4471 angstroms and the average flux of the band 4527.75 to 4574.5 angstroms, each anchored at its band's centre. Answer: -0.6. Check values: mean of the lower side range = 14.5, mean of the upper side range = 14.5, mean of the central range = 15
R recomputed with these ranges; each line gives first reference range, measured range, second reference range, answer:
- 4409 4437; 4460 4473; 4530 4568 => -0.12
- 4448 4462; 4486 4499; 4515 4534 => -0.40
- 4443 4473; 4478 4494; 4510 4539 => 0.06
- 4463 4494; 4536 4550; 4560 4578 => 0.03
